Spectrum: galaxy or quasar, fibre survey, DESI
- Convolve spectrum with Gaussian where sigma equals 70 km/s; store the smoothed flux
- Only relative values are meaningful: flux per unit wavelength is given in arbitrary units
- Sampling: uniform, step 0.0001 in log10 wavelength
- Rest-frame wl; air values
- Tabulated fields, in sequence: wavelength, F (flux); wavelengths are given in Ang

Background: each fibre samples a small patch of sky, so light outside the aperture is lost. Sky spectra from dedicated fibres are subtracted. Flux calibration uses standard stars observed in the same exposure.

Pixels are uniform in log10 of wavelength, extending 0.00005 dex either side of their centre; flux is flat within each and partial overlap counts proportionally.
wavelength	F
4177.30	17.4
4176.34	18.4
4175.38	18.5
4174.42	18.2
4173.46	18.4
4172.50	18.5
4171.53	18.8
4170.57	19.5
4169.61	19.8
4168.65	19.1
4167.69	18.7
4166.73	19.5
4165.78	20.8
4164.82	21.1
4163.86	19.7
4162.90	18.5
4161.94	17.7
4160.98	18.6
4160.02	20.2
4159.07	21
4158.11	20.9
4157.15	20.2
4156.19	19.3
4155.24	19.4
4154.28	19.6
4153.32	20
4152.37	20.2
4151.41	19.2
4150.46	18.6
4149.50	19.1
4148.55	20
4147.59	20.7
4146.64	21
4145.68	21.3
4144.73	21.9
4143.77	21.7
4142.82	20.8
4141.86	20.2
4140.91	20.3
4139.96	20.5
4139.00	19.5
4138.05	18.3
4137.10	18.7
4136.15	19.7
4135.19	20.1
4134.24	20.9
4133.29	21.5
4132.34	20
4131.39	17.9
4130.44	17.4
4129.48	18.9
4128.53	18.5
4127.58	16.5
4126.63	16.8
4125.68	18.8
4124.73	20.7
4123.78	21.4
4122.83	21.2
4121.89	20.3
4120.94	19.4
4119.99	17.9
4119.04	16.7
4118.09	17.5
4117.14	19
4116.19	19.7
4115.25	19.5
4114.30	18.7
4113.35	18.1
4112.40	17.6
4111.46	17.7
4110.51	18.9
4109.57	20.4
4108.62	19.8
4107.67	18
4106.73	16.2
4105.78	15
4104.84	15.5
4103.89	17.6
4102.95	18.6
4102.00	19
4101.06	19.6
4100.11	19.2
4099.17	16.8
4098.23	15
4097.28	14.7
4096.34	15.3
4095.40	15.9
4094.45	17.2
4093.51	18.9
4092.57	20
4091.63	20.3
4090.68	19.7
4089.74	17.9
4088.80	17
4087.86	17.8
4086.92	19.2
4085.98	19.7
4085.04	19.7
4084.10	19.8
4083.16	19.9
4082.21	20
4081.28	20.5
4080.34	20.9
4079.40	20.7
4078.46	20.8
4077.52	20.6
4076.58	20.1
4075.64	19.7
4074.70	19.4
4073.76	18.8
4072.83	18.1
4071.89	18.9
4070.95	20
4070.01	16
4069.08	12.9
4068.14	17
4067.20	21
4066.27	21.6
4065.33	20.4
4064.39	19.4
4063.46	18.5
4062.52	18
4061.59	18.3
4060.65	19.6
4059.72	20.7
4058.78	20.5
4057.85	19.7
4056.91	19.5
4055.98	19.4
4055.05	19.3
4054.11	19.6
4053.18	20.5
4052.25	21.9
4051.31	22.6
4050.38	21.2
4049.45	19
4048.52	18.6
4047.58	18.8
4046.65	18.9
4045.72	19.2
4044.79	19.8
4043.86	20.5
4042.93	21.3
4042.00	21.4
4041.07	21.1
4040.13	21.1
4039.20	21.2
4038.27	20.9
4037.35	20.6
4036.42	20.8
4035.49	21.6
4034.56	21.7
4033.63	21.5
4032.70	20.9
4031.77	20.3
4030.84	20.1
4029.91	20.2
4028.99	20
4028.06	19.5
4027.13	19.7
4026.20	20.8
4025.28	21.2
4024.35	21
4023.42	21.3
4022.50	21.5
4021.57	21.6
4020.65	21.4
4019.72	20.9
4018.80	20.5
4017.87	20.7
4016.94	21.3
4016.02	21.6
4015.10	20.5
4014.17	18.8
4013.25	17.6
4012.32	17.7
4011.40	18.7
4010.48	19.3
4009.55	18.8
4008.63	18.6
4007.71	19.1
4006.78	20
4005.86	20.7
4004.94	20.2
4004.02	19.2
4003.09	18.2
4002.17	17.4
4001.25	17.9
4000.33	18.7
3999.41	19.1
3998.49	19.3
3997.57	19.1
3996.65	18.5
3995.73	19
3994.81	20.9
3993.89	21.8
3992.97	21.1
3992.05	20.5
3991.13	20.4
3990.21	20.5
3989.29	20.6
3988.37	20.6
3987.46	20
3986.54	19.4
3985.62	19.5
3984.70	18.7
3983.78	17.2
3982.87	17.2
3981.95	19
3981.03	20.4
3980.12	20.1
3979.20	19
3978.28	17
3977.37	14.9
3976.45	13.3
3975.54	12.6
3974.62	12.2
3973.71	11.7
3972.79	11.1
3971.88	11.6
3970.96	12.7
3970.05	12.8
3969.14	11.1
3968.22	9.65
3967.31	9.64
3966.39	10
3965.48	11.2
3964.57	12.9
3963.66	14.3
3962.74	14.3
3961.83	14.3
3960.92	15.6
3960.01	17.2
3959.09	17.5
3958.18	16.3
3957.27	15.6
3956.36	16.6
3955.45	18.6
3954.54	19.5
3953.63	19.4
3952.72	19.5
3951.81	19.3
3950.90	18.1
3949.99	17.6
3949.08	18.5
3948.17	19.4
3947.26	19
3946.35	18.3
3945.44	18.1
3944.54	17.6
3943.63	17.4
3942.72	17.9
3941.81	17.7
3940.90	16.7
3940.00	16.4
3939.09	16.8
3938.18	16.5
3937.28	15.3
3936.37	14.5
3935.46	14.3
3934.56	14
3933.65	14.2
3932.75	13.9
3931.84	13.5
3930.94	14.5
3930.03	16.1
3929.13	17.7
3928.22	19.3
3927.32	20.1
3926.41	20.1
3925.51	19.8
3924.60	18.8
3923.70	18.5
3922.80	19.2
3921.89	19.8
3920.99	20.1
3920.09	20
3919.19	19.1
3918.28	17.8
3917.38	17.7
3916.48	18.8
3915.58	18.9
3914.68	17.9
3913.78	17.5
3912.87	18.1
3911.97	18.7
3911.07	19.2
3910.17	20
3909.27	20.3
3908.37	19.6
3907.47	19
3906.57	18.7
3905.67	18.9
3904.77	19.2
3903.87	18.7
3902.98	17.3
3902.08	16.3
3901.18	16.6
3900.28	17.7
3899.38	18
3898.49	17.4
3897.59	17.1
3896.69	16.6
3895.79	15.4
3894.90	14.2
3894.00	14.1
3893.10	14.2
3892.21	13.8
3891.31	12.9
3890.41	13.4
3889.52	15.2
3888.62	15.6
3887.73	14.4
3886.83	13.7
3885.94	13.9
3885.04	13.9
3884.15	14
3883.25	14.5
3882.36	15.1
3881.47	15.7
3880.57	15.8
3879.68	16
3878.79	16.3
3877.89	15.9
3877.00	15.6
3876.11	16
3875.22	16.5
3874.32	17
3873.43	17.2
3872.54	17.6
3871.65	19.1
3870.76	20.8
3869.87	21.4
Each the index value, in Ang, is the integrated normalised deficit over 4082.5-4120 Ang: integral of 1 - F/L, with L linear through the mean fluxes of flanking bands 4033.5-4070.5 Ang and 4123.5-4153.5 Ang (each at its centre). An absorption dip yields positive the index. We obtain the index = 3.1 Ang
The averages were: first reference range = 19.9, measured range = 18.1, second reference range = 19.7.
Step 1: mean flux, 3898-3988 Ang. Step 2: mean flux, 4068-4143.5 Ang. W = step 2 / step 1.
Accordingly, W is 1.1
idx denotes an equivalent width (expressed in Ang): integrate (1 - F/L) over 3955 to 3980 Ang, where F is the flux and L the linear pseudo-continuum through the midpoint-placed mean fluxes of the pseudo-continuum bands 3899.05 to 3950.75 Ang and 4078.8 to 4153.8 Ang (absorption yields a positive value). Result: 5.74 Ang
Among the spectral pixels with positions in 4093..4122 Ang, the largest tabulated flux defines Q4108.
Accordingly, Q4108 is 20.4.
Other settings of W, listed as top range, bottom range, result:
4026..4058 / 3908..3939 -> 1.15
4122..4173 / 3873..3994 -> 1.18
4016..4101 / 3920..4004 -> 1.16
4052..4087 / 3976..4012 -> 1.02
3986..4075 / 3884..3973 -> 1.20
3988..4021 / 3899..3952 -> 1.10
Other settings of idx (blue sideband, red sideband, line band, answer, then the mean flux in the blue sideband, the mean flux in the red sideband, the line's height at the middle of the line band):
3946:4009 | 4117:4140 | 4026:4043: -2.71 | 17.2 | 19.1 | 17.9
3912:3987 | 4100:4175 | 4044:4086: -3.10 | 16.6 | 19.2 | 18.2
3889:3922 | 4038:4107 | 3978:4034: -4.01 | 17.5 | 19.1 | 18.5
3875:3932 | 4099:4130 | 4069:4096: -1.16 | 17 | 18.5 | 18.3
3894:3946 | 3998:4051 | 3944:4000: 5.71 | 17.6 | 20.1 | 18.8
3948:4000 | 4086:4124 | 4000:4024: -3.49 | 16.8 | 18.2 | 17.2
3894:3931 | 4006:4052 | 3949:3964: 1.46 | 18.2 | 20.3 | 19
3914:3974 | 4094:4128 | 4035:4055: -3.53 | 16.4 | 18.1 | 17.4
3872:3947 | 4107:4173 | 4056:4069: -0.54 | 16.9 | 19.4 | 18.6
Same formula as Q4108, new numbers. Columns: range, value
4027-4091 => 22.6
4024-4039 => 21.7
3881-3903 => 18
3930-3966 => 19.5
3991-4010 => 21.8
